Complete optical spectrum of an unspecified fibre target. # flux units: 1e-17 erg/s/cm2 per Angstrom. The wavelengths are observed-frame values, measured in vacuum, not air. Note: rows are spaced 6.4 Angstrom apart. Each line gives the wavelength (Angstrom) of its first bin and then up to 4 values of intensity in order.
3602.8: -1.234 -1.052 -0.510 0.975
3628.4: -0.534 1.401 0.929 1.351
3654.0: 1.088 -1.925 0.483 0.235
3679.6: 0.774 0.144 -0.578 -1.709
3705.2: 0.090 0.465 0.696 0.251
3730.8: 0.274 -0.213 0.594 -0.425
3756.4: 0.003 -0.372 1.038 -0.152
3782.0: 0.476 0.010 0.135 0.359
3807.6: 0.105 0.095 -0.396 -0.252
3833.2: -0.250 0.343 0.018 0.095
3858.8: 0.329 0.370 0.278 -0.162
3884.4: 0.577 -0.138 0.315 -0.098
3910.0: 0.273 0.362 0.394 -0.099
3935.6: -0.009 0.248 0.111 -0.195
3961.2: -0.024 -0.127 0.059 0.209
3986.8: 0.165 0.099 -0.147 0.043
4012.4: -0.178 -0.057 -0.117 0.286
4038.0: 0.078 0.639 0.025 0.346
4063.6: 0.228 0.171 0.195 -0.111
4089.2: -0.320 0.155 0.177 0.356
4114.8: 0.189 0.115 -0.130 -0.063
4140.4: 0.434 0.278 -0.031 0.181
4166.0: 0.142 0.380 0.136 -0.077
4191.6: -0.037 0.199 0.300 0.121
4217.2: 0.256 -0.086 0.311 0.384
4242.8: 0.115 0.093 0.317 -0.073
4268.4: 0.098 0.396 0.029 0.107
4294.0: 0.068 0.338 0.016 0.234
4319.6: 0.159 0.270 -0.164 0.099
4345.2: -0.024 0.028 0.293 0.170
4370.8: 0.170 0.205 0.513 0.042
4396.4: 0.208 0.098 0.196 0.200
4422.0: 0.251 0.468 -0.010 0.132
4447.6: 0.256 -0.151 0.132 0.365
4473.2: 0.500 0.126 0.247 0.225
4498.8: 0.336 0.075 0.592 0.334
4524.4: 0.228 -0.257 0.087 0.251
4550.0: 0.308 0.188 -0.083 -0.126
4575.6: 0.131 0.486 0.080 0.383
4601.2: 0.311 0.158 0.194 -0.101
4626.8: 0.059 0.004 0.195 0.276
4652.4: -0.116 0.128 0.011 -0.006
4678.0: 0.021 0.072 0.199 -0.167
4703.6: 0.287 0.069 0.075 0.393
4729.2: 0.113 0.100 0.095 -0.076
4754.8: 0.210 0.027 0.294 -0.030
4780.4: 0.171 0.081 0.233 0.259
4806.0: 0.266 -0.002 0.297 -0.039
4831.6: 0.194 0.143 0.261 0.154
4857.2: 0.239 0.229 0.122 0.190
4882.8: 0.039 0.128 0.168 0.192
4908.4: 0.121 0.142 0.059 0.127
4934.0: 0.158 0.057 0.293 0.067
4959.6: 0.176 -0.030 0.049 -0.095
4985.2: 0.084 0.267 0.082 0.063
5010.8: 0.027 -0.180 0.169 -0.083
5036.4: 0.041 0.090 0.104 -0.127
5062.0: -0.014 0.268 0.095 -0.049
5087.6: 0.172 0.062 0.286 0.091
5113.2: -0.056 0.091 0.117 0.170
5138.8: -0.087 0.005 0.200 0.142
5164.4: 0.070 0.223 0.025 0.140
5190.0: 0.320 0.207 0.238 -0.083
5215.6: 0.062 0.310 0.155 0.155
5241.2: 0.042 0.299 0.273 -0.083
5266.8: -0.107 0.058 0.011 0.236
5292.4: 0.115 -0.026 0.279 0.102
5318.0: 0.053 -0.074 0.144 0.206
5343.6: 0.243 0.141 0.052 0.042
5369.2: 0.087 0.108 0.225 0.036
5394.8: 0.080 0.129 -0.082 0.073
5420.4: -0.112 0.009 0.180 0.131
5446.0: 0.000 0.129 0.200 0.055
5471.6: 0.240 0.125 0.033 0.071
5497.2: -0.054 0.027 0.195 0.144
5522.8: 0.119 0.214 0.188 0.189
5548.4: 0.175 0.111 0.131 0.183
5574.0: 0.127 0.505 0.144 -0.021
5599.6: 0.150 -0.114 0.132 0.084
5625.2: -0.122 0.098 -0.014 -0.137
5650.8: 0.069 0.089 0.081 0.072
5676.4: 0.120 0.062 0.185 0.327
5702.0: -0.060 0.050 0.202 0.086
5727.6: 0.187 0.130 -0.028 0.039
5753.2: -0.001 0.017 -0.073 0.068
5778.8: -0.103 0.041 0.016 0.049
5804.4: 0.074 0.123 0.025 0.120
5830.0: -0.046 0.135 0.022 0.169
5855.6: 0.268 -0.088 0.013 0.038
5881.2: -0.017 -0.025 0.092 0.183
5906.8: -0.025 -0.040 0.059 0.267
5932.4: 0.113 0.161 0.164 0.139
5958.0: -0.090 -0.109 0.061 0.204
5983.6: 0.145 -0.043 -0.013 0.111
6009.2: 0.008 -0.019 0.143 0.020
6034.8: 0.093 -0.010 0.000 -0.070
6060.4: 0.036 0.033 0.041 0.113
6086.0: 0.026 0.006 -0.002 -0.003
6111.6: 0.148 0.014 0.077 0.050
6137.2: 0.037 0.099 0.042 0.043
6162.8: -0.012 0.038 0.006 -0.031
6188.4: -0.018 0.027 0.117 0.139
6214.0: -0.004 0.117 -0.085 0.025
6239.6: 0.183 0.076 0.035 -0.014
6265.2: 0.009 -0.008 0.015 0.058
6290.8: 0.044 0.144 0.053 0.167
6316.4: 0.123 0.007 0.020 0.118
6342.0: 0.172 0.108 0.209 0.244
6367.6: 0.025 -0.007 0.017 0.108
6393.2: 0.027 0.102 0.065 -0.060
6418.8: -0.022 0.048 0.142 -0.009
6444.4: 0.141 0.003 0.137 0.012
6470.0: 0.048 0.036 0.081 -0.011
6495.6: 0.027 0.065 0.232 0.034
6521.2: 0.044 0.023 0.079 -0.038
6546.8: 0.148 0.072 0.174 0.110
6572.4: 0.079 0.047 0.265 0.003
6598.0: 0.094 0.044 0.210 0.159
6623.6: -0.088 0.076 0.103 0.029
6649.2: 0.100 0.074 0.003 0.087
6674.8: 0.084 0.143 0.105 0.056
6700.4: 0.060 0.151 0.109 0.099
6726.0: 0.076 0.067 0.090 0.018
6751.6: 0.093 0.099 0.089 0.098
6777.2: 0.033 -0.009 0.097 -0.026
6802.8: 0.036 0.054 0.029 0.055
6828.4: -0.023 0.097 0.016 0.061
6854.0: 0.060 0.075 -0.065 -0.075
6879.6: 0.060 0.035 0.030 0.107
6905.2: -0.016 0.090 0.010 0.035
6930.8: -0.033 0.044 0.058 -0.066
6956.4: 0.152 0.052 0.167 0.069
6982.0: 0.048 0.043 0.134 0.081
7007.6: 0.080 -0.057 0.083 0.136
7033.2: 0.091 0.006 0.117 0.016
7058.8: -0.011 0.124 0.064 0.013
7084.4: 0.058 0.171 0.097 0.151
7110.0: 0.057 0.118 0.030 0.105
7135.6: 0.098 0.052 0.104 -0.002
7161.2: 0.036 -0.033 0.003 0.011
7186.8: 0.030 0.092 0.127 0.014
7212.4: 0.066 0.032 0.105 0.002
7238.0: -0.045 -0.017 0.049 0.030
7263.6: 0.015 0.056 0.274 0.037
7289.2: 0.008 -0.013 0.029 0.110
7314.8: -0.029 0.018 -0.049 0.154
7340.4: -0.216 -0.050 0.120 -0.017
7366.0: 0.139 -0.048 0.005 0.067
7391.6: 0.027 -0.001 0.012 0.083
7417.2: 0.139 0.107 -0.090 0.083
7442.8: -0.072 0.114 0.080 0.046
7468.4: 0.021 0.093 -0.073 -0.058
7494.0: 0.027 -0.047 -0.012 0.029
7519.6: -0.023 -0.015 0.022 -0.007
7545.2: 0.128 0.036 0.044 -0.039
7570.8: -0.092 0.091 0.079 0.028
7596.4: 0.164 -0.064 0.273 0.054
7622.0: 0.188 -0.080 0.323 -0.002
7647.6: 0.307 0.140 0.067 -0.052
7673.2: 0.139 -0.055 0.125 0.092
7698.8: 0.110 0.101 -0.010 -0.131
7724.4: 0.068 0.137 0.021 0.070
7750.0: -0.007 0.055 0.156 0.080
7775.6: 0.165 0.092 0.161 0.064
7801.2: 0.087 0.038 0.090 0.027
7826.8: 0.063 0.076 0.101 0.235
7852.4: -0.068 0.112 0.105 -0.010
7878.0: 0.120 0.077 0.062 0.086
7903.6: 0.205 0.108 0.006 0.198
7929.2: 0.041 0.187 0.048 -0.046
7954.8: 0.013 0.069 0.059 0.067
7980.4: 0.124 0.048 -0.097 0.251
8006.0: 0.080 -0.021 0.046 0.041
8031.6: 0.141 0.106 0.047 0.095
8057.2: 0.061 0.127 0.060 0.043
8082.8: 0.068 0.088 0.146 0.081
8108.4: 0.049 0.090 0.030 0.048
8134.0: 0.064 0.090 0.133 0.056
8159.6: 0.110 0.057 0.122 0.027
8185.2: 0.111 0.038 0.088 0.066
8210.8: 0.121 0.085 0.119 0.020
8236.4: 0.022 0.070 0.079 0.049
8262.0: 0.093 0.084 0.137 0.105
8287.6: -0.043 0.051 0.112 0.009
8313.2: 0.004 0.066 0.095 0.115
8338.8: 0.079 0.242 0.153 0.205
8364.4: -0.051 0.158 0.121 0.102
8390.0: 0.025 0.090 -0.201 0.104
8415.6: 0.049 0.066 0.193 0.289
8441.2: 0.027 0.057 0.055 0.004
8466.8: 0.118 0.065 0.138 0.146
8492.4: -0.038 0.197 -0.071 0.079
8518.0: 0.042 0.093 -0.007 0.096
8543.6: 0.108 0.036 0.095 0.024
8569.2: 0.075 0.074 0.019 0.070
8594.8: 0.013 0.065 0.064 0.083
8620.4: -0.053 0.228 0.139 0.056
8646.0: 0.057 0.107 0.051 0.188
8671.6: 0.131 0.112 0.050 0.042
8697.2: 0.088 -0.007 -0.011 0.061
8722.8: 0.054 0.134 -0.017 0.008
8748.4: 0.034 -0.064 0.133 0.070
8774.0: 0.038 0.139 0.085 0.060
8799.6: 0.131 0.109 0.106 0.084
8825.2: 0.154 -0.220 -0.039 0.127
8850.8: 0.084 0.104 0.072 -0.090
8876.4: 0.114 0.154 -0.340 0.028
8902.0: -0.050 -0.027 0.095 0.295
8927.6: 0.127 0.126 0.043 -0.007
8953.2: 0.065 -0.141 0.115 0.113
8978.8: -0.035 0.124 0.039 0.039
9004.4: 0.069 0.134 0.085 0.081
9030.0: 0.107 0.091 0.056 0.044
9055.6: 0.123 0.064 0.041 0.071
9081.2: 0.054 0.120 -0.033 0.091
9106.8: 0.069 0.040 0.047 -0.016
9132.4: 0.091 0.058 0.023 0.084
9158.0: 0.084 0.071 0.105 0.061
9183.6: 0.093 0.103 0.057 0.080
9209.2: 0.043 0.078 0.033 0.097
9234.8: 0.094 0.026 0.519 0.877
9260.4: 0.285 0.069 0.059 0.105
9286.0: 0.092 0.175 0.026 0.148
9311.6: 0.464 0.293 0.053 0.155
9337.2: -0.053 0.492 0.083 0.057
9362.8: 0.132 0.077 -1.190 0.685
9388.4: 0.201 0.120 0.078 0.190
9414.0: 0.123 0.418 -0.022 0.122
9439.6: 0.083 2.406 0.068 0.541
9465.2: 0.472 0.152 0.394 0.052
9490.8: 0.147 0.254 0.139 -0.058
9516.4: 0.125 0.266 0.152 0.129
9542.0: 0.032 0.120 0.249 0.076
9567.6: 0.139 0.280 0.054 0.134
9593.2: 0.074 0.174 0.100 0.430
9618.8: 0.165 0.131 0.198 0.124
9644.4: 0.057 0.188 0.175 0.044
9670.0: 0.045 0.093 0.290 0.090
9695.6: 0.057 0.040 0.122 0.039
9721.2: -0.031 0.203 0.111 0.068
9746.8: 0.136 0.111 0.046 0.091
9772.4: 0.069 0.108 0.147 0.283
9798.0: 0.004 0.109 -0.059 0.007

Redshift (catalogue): 1.482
